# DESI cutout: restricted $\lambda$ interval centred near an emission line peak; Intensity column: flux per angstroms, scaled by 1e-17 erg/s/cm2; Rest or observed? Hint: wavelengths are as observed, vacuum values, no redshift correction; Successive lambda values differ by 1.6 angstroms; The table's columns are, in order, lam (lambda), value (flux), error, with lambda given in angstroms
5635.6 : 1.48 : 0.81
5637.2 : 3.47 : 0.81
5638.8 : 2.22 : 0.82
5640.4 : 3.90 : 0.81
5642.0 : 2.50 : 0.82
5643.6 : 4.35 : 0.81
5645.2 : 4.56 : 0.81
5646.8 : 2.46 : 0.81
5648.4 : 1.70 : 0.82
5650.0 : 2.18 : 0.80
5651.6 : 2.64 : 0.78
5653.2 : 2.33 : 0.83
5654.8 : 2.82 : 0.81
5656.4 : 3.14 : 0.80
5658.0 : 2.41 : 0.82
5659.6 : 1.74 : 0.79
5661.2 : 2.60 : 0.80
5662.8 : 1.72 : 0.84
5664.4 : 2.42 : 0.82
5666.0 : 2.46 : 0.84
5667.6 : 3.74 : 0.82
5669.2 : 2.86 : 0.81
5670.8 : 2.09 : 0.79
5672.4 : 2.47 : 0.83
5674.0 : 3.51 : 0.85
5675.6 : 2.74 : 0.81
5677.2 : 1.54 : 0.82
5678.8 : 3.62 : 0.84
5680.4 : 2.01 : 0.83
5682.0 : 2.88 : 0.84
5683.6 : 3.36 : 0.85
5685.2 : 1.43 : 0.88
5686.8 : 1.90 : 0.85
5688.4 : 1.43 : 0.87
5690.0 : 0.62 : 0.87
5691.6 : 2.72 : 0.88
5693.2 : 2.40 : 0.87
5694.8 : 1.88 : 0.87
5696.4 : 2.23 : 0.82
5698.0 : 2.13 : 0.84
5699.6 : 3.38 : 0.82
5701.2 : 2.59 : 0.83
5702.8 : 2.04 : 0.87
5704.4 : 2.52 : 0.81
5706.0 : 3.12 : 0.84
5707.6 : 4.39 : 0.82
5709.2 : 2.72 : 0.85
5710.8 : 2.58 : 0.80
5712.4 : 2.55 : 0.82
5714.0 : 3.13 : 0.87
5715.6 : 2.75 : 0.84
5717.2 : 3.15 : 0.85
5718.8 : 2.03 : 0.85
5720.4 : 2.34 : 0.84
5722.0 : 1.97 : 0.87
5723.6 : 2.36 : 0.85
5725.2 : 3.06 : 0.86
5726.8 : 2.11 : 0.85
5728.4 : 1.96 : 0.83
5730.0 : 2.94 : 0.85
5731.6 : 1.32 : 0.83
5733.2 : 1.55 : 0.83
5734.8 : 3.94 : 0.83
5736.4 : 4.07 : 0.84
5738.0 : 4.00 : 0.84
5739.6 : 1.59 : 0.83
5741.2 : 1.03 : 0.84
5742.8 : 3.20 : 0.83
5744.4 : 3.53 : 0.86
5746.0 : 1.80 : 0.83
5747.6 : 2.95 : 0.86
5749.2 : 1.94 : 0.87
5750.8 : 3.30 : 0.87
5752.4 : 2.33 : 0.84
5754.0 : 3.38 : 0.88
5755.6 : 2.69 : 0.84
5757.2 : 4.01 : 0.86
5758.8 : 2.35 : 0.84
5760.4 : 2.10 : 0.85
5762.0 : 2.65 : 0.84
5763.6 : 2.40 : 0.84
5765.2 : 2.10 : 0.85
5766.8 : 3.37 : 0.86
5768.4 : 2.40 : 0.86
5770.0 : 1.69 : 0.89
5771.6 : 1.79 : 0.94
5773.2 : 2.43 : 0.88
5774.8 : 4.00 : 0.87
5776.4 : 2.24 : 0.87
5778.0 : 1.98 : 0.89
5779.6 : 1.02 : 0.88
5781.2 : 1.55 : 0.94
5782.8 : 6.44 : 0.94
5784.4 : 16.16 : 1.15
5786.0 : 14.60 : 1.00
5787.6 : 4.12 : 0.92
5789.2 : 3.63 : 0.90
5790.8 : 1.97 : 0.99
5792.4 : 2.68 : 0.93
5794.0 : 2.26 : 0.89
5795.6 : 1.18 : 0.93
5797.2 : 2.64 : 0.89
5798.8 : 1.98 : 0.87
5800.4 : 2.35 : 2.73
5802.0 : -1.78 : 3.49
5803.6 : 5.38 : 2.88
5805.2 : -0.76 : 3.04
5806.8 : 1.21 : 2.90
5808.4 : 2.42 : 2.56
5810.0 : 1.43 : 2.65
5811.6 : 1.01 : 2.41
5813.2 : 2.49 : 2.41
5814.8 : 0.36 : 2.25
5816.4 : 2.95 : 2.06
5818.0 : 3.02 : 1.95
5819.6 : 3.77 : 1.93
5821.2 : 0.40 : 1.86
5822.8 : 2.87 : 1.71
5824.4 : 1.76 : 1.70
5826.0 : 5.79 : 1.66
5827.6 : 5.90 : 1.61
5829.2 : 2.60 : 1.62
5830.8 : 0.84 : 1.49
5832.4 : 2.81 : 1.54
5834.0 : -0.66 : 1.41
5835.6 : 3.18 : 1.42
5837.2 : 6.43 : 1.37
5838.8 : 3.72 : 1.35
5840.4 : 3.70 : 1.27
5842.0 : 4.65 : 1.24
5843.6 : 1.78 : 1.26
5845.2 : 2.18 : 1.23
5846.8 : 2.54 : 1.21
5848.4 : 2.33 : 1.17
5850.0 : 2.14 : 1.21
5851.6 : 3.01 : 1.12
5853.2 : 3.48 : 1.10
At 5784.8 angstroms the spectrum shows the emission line H-beta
